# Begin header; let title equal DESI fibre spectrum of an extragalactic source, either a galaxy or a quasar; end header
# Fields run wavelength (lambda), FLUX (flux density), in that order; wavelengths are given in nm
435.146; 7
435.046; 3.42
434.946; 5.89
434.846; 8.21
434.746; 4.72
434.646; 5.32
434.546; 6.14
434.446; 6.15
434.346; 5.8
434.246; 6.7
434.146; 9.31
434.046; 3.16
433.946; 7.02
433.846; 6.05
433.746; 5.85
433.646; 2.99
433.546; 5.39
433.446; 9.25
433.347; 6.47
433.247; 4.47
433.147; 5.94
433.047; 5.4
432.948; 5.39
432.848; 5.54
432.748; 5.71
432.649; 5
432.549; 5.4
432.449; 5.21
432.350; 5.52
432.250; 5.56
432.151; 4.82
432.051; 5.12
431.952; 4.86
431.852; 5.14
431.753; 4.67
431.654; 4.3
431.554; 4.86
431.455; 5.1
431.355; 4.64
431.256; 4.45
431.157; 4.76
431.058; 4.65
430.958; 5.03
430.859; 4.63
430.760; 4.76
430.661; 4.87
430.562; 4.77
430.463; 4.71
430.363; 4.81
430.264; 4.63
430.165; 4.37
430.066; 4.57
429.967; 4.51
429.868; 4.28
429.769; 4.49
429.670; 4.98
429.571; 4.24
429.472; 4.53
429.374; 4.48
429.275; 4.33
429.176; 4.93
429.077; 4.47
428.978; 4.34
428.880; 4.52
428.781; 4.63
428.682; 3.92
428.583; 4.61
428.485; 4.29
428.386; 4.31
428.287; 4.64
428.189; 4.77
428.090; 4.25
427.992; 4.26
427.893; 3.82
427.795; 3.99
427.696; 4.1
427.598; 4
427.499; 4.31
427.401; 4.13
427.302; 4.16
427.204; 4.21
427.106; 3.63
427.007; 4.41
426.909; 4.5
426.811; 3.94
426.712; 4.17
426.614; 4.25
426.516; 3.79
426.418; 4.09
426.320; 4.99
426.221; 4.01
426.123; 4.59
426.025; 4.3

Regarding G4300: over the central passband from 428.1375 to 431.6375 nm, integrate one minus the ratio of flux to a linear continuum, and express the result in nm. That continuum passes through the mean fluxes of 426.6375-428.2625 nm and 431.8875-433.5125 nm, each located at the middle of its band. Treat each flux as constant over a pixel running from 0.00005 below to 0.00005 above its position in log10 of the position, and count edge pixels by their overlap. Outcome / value 0.17 nm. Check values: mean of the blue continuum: 4.17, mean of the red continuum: 5.6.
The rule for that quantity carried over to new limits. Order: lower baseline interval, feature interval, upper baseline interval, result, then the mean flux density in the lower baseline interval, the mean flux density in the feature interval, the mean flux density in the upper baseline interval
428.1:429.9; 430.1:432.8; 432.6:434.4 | 0.17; 4.48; 4.9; 5.86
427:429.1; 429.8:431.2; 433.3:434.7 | 0.10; 4.26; 4.66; 6.11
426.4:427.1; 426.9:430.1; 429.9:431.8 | 0.02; 4.13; 4.35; 4.68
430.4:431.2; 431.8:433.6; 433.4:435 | -0.01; 4.77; 5.56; 6.11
